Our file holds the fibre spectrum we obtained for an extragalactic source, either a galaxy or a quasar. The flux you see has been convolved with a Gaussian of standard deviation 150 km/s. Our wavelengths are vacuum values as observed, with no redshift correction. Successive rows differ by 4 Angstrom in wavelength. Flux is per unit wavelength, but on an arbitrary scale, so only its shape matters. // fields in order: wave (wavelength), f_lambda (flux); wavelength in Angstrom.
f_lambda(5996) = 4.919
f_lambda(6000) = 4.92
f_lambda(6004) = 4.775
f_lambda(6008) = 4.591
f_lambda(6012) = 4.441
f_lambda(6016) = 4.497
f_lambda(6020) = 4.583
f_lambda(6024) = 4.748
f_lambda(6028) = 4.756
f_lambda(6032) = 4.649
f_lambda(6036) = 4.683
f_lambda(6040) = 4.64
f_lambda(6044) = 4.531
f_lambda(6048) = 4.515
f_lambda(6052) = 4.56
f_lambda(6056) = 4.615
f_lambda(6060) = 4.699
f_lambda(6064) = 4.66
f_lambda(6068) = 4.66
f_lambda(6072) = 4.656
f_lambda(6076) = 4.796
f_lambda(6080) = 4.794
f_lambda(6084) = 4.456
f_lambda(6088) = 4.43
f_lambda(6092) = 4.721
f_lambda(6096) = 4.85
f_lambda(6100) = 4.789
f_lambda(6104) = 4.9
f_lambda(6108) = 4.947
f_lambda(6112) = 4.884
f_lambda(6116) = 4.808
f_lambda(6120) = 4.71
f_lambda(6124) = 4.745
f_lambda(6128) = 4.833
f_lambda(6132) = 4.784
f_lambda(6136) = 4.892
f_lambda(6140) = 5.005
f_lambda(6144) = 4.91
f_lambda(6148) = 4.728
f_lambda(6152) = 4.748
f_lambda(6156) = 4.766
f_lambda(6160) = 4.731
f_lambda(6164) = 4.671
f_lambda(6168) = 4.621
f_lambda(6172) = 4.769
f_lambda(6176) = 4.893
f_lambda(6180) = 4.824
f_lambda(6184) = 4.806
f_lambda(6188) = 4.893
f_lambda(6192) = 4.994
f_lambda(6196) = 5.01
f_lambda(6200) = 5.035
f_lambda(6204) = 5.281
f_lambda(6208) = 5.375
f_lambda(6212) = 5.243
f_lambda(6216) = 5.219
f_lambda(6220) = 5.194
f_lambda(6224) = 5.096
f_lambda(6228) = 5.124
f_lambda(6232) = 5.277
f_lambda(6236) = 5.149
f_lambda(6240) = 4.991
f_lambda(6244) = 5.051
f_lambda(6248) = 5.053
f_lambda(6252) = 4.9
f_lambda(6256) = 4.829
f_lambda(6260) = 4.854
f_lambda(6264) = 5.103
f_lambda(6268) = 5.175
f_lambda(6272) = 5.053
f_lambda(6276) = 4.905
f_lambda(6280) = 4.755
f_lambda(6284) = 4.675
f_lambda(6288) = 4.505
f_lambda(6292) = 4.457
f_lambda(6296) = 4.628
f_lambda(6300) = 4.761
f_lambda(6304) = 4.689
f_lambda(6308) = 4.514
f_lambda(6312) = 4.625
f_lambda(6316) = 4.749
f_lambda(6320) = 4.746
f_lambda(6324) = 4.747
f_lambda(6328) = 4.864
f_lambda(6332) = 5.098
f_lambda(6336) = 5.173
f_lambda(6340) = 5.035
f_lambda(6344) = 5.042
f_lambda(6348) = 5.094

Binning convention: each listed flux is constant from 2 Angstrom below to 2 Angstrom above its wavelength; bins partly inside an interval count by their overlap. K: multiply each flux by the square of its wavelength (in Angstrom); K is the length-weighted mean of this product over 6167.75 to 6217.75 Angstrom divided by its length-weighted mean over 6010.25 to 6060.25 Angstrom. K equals 1.1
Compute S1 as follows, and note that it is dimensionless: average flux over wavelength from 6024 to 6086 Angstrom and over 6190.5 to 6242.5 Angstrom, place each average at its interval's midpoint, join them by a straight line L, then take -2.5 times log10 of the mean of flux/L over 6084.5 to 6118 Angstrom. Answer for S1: 0.00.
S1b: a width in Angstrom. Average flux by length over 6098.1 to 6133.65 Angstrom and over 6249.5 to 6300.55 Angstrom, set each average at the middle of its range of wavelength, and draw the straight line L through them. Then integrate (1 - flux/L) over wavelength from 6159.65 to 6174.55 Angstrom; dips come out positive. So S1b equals 0.4 Angstrom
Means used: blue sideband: 4.82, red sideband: 4.82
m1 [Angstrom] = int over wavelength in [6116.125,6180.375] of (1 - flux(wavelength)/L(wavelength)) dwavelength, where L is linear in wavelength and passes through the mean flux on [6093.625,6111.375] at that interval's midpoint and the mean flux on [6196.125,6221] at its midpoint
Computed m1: 2.9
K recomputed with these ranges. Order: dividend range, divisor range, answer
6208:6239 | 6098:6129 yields 1.11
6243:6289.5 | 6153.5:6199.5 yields 1.05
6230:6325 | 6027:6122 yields 1.10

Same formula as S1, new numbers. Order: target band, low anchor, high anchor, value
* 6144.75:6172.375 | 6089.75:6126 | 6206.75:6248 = 0.053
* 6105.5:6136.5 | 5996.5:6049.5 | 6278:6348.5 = -0.030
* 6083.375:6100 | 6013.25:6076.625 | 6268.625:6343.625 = 0.003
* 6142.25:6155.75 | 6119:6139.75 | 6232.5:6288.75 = 0.010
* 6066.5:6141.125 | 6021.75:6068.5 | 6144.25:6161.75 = -0.014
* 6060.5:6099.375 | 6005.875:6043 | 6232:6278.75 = 0.009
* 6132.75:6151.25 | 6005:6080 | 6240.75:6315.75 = -0.036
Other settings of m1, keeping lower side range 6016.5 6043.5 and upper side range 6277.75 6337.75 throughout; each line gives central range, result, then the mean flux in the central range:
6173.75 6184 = -0.3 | 4.85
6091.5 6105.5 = -0.4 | 4.82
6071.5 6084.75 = -0.1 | 4.7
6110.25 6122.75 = -0.3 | 4.8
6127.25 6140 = -0.5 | 4.86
